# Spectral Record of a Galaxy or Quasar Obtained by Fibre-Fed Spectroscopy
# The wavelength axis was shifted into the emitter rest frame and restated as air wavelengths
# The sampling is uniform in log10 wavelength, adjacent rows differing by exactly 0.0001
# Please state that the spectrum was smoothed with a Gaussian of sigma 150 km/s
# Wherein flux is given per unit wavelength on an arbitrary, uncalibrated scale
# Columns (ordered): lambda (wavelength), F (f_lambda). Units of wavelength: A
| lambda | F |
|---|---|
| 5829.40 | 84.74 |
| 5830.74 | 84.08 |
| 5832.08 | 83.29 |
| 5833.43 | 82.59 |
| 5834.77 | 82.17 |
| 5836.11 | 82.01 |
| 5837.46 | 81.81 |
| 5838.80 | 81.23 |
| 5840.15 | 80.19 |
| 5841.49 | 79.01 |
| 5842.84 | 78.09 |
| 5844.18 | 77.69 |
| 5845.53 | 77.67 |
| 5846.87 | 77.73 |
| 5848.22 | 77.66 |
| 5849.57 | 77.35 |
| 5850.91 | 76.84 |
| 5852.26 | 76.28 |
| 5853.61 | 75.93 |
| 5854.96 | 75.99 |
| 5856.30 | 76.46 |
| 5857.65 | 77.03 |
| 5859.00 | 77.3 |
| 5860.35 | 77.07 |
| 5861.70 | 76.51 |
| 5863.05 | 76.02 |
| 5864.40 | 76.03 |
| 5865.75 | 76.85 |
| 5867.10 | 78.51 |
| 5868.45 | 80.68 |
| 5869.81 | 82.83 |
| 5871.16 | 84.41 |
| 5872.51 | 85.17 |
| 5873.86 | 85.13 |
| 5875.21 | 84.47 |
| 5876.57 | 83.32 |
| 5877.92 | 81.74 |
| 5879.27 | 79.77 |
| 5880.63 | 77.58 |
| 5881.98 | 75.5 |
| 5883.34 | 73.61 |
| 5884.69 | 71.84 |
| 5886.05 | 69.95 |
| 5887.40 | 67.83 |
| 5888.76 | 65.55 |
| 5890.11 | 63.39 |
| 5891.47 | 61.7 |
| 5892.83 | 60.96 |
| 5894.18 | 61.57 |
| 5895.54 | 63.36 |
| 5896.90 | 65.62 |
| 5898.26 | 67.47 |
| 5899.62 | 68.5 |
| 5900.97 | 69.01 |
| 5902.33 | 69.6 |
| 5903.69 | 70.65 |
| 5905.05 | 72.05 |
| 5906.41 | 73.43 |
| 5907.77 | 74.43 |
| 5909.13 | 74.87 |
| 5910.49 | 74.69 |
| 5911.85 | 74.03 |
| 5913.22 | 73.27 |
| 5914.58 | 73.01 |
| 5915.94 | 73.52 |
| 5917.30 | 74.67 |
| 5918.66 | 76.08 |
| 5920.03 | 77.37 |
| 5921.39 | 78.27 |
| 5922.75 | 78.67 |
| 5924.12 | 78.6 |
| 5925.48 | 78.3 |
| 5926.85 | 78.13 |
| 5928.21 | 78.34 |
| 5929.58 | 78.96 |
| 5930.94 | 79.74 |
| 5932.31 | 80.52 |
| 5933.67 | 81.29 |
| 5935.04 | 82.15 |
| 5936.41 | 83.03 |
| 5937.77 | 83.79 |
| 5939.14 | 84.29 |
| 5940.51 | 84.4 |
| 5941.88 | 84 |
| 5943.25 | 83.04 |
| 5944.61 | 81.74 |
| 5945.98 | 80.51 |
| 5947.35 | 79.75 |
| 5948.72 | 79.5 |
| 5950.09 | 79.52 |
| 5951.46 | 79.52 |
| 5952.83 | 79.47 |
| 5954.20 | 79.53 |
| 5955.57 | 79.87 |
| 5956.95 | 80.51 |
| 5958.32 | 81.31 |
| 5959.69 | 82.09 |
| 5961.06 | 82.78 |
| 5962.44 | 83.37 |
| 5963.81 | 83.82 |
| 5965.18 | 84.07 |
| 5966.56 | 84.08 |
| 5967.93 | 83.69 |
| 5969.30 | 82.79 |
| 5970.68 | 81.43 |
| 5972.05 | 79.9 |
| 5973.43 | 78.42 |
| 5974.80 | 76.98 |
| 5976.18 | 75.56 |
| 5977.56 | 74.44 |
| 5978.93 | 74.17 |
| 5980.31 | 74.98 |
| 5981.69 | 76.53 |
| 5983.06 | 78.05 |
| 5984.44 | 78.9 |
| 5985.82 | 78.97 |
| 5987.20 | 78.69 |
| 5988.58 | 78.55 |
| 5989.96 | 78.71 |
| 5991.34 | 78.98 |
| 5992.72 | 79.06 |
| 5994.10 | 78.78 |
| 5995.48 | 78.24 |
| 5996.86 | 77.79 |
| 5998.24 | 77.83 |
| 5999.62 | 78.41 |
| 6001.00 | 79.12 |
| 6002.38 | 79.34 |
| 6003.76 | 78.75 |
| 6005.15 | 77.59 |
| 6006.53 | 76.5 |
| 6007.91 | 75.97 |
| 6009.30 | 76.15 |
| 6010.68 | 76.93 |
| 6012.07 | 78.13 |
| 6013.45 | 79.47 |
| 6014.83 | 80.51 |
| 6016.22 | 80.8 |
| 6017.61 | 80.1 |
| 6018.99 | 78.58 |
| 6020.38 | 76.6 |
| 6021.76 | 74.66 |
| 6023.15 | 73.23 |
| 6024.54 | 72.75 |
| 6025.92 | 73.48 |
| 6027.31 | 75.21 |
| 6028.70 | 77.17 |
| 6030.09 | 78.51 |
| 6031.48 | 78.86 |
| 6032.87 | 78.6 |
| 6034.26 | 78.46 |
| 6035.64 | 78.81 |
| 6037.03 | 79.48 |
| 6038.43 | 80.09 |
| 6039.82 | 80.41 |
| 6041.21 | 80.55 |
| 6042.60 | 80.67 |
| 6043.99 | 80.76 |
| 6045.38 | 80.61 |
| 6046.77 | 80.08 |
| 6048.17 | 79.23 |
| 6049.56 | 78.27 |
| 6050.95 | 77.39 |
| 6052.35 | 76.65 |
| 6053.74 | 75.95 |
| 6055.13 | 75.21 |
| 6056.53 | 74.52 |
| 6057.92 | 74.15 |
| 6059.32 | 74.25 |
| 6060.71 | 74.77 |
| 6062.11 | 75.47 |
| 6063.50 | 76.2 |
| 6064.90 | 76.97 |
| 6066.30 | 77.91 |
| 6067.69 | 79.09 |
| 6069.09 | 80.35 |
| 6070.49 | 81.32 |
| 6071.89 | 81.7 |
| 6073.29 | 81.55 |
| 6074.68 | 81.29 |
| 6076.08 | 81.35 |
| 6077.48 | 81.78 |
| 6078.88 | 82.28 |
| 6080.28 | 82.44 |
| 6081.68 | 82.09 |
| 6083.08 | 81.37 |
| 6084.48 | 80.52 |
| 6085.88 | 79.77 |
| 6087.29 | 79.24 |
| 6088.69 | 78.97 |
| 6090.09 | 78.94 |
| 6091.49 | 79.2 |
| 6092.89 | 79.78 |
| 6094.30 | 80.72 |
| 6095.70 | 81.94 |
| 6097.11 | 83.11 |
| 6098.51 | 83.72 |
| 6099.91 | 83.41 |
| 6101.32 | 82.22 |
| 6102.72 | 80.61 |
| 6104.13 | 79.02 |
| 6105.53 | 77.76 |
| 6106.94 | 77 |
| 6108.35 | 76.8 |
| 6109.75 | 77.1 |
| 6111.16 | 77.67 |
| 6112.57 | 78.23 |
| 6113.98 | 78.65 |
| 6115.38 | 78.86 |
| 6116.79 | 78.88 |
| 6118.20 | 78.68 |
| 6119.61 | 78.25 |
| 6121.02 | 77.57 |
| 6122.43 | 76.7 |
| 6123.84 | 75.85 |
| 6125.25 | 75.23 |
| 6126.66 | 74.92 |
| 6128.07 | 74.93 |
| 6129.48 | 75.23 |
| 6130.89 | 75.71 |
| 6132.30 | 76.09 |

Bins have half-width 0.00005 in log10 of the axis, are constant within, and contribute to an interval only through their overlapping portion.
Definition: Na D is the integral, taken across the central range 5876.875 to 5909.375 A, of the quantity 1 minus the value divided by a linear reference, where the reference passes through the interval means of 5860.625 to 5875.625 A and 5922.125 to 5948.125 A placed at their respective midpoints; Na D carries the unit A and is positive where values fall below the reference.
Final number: 4.3 A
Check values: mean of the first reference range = 80.5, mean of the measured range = 70.1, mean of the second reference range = 81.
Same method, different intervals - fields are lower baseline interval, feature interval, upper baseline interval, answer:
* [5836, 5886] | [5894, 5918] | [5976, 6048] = 2.3 A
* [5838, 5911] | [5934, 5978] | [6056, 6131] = -2.8 A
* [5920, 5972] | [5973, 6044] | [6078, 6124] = 2.4 A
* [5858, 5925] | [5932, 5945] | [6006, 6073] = -1.3 A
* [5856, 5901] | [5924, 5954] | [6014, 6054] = -2.0 A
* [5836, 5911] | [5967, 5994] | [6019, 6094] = -0.5 A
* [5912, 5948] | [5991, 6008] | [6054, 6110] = 0.2 A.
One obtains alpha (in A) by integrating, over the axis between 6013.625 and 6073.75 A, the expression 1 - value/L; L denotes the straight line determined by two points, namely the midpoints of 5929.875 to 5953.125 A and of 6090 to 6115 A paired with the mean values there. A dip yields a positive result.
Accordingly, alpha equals 1.89 A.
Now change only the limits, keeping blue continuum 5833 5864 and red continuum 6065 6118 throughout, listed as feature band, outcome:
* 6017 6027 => 0.5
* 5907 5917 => 0.6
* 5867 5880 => -0.7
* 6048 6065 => 0.8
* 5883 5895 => 1.9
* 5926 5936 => -0.1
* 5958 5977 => -0.5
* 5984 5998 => 0.1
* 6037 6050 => -0.1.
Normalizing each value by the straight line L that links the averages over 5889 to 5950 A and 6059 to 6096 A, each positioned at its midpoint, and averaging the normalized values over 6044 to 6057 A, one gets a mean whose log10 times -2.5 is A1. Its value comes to 0.02 mag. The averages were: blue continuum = 75.2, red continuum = 79.7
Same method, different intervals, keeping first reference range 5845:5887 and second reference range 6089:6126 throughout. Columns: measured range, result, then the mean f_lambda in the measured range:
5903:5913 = 0.07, 73.4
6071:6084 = -0.04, 81.8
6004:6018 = 0.01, 78.1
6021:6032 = 0.05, 75.4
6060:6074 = 0.00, 78.6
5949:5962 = -0.03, 80.5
